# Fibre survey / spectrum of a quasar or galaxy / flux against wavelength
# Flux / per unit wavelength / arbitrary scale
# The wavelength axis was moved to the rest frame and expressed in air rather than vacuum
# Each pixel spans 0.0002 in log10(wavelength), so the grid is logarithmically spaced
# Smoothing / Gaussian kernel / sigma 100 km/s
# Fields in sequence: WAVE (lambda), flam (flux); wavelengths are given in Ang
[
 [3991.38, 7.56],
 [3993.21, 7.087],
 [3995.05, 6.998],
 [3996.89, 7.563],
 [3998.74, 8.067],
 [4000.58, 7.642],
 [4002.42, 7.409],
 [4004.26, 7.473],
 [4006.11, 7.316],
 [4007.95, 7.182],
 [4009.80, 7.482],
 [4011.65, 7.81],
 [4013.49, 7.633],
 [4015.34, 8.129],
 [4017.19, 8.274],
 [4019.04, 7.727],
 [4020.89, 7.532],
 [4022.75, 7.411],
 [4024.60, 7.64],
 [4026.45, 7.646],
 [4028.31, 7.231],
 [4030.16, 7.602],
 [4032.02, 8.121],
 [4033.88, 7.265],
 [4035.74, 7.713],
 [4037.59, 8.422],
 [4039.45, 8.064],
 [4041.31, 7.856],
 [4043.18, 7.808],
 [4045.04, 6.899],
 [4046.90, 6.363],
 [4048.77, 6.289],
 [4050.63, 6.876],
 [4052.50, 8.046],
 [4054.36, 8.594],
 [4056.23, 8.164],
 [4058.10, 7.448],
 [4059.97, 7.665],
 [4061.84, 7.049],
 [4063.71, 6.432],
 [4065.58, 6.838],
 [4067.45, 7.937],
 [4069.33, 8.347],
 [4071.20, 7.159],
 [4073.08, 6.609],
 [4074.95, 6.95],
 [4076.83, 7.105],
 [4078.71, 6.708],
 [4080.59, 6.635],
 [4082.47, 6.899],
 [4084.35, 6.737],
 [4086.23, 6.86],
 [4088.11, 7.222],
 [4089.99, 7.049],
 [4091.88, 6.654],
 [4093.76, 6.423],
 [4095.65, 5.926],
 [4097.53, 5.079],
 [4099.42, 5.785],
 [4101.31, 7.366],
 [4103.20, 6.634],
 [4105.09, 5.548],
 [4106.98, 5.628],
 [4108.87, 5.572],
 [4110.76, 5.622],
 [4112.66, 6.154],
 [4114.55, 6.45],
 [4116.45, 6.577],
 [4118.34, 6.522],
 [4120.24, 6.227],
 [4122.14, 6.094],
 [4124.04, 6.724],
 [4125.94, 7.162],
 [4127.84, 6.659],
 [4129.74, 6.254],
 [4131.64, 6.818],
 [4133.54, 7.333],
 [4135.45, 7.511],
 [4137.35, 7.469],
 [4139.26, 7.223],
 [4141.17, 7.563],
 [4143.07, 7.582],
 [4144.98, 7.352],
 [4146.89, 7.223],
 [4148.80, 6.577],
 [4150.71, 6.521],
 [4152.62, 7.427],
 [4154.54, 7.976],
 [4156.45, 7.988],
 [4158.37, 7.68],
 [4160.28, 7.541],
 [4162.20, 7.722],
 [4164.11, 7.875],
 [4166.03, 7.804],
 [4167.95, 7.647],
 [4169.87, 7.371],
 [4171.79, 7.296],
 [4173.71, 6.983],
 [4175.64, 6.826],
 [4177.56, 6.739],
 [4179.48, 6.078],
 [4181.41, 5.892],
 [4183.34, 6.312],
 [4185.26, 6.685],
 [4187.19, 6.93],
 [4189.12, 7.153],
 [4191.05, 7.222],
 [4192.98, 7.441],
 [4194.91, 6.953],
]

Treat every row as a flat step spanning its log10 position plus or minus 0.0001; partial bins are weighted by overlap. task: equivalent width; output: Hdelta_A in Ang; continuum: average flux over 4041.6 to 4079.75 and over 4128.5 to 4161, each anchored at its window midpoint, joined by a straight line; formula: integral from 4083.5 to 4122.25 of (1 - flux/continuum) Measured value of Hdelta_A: 5.2 Ang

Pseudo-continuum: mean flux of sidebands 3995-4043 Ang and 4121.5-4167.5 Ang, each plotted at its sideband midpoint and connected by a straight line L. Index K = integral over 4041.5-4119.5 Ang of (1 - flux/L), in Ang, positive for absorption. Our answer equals 7.07 Ang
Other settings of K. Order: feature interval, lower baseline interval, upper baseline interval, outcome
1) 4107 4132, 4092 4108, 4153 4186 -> 0.3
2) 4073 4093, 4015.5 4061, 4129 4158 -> 1.6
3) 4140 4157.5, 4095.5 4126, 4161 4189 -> -1.8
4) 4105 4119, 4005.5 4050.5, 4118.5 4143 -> 2.0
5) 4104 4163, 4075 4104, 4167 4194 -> -0.9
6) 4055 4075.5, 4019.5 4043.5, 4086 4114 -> -1.1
